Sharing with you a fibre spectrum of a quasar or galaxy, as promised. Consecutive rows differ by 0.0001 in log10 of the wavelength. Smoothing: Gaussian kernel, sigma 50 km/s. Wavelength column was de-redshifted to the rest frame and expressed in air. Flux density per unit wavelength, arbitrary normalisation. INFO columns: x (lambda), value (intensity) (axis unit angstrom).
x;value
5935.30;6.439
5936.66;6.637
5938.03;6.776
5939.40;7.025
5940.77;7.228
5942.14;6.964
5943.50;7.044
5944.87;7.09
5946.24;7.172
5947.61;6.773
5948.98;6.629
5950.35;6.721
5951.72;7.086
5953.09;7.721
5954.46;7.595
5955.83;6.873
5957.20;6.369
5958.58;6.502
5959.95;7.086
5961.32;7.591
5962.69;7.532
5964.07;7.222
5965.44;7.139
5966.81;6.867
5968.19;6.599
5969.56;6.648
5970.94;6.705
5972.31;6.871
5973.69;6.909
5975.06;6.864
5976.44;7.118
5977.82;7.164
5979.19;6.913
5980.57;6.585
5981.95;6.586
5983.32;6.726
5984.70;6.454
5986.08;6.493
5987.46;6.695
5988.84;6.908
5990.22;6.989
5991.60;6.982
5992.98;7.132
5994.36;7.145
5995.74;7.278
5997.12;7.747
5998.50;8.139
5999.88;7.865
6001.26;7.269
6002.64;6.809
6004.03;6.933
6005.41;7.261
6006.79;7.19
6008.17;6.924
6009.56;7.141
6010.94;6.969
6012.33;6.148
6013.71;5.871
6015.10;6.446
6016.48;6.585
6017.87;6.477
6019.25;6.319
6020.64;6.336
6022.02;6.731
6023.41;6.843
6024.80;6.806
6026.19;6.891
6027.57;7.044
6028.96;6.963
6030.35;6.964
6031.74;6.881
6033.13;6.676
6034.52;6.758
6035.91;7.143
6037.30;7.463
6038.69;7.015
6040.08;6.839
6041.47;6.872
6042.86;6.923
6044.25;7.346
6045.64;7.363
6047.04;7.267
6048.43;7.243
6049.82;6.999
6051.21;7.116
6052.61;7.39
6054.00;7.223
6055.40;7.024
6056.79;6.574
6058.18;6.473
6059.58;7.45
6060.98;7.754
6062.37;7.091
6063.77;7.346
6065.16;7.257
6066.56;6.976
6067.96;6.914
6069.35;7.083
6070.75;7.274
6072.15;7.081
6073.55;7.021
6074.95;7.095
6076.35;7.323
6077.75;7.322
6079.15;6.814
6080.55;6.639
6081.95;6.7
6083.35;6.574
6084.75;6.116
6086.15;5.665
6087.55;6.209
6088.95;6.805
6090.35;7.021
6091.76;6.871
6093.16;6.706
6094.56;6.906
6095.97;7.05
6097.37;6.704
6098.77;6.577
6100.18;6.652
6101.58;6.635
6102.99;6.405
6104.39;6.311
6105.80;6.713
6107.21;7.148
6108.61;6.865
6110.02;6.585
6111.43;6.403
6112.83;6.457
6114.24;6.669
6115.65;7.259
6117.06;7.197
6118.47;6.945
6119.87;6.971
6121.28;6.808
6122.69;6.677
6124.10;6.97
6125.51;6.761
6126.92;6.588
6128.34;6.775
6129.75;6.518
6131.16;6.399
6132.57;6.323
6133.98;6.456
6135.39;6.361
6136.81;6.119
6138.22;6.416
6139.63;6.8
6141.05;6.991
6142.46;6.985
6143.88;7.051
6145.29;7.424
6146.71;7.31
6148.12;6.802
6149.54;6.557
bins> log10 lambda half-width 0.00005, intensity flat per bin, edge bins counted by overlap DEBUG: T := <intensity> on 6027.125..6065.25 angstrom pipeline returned 7.09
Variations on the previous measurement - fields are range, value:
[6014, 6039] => 6.78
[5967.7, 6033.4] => 6.88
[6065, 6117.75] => 6.78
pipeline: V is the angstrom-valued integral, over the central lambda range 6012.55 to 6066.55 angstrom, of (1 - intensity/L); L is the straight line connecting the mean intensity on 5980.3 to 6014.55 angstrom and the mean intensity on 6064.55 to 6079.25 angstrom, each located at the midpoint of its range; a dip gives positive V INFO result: 0.9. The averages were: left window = 6.97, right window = 7.11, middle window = 6.94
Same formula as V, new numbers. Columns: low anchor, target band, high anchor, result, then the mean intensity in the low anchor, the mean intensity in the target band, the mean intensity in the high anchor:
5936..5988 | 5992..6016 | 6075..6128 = -0.7 angstrom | 6.92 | 7.07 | 6.73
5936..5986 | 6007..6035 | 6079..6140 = 0.5 angstrom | 6.93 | 6.7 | 6.65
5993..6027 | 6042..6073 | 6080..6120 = -1.6 angstrom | 6.93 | 7.14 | 6.68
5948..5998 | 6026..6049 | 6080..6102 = -0.9 angstrom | 6.96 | 7.04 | 6.62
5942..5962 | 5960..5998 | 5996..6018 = 0.2 angstrom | 7.02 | 6.97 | 7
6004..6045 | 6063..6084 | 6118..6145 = -0.8 angstrom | 6.83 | 7.03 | 6.69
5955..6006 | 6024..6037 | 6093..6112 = -0.1 angstrom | 7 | 6.92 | 6.69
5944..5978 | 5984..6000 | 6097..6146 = -0.4 angstrom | 6.99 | 7.12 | 6.71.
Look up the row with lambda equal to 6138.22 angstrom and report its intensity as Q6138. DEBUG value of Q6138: 6.416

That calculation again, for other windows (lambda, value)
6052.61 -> 7.39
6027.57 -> 7.044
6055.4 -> 7.024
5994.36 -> 7.145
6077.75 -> 7.322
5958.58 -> 6.502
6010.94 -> 6.969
